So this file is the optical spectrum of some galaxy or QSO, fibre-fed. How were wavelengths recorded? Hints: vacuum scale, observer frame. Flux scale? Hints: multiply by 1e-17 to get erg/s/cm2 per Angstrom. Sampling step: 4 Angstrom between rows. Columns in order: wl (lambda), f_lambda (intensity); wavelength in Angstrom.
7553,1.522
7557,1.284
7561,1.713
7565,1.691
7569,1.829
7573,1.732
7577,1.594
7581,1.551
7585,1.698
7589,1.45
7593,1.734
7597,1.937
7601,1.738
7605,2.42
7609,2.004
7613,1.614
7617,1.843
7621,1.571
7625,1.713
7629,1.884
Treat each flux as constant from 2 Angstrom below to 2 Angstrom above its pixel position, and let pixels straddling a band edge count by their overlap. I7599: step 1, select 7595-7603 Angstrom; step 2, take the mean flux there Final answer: 1.84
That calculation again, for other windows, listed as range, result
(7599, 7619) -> 1.92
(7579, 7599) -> 1.67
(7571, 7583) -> 1.63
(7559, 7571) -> 1.74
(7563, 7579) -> 1.71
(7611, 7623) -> 1.68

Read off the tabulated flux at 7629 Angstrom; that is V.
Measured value 1.884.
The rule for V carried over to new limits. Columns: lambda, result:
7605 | 2.42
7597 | 1.937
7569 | 1.829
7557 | 1.284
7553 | 1.522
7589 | 1.45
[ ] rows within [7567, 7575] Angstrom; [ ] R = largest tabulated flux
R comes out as 1.829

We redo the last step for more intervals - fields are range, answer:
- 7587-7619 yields 2.42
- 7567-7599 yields 1.937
